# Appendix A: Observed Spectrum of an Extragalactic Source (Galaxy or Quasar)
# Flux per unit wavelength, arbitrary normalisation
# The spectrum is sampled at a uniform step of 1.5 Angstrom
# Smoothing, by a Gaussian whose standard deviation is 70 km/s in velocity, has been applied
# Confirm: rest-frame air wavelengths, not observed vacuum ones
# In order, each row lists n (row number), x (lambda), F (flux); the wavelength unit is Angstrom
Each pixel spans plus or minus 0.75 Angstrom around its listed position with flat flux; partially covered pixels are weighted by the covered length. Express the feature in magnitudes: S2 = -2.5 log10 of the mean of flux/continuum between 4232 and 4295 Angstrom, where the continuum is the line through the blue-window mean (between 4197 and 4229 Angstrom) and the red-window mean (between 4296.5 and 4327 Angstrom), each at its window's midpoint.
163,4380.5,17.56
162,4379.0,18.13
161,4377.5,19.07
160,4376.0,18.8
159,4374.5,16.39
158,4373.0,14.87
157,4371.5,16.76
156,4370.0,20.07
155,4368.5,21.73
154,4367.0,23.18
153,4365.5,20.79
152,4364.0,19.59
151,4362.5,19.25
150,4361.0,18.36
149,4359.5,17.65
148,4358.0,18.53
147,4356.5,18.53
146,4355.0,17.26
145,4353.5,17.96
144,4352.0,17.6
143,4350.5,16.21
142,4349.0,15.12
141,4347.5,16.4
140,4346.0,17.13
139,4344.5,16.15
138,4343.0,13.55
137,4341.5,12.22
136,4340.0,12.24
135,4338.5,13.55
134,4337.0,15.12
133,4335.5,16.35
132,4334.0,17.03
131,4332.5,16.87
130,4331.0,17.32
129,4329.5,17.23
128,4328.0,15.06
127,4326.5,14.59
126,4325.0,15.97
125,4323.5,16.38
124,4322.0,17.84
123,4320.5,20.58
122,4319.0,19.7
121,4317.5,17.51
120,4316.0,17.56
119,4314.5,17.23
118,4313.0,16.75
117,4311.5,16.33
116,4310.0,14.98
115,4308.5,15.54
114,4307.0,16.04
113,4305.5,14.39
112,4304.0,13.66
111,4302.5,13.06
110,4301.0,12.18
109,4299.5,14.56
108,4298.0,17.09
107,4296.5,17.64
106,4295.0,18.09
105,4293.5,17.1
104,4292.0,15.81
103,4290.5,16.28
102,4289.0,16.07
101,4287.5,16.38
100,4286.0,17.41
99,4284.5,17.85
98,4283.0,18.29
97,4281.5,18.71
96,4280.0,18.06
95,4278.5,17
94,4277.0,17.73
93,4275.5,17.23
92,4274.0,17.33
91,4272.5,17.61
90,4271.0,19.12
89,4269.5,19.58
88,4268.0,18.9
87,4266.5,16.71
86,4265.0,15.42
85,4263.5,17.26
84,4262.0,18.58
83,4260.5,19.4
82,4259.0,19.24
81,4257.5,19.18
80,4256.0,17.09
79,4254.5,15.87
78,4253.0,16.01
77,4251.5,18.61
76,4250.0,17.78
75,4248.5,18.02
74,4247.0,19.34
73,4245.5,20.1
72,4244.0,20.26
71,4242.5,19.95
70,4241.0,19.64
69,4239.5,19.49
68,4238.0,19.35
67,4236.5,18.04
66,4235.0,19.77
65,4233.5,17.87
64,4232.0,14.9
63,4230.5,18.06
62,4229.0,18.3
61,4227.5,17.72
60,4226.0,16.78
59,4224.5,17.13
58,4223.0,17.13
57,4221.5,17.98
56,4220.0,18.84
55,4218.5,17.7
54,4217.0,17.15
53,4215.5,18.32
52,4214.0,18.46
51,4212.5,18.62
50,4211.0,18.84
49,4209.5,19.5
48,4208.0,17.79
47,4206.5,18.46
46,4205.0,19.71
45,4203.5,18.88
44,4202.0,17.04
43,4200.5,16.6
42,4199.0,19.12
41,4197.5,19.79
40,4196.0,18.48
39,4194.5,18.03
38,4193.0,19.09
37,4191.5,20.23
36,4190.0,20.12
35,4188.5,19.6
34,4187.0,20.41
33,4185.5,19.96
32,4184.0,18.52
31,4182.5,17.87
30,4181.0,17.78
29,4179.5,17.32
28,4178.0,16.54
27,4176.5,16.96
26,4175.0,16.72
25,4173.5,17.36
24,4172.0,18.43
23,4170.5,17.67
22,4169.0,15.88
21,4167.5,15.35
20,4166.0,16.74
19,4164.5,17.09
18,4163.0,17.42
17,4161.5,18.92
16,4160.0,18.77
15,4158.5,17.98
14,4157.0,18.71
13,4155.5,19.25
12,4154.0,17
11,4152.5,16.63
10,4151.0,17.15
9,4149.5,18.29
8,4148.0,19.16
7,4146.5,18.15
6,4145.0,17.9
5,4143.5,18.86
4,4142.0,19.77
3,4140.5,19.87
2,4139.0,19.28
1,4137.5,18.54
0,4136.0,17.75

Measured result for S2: -0.05 mag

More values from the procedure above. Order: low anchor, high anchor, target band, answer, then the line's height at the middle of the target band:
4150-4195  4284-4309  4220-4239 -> -0.05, 17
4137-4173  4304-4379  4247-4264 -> -0.03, 17.5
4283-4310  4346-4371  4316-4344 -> 0.08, 17.3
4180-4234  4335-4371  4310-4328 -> 0.03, 17.5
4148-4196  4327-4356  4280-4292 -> -0.04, 16.5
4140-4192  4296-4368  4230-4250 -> -0.08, 17.4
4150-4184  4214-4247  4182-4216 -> -0.06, 17.9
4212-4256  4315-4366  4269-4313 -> 0.06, 17.5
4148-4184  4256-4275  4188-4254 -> -0.04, 17.9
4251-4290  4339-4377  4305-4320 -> 0.06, 17.6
